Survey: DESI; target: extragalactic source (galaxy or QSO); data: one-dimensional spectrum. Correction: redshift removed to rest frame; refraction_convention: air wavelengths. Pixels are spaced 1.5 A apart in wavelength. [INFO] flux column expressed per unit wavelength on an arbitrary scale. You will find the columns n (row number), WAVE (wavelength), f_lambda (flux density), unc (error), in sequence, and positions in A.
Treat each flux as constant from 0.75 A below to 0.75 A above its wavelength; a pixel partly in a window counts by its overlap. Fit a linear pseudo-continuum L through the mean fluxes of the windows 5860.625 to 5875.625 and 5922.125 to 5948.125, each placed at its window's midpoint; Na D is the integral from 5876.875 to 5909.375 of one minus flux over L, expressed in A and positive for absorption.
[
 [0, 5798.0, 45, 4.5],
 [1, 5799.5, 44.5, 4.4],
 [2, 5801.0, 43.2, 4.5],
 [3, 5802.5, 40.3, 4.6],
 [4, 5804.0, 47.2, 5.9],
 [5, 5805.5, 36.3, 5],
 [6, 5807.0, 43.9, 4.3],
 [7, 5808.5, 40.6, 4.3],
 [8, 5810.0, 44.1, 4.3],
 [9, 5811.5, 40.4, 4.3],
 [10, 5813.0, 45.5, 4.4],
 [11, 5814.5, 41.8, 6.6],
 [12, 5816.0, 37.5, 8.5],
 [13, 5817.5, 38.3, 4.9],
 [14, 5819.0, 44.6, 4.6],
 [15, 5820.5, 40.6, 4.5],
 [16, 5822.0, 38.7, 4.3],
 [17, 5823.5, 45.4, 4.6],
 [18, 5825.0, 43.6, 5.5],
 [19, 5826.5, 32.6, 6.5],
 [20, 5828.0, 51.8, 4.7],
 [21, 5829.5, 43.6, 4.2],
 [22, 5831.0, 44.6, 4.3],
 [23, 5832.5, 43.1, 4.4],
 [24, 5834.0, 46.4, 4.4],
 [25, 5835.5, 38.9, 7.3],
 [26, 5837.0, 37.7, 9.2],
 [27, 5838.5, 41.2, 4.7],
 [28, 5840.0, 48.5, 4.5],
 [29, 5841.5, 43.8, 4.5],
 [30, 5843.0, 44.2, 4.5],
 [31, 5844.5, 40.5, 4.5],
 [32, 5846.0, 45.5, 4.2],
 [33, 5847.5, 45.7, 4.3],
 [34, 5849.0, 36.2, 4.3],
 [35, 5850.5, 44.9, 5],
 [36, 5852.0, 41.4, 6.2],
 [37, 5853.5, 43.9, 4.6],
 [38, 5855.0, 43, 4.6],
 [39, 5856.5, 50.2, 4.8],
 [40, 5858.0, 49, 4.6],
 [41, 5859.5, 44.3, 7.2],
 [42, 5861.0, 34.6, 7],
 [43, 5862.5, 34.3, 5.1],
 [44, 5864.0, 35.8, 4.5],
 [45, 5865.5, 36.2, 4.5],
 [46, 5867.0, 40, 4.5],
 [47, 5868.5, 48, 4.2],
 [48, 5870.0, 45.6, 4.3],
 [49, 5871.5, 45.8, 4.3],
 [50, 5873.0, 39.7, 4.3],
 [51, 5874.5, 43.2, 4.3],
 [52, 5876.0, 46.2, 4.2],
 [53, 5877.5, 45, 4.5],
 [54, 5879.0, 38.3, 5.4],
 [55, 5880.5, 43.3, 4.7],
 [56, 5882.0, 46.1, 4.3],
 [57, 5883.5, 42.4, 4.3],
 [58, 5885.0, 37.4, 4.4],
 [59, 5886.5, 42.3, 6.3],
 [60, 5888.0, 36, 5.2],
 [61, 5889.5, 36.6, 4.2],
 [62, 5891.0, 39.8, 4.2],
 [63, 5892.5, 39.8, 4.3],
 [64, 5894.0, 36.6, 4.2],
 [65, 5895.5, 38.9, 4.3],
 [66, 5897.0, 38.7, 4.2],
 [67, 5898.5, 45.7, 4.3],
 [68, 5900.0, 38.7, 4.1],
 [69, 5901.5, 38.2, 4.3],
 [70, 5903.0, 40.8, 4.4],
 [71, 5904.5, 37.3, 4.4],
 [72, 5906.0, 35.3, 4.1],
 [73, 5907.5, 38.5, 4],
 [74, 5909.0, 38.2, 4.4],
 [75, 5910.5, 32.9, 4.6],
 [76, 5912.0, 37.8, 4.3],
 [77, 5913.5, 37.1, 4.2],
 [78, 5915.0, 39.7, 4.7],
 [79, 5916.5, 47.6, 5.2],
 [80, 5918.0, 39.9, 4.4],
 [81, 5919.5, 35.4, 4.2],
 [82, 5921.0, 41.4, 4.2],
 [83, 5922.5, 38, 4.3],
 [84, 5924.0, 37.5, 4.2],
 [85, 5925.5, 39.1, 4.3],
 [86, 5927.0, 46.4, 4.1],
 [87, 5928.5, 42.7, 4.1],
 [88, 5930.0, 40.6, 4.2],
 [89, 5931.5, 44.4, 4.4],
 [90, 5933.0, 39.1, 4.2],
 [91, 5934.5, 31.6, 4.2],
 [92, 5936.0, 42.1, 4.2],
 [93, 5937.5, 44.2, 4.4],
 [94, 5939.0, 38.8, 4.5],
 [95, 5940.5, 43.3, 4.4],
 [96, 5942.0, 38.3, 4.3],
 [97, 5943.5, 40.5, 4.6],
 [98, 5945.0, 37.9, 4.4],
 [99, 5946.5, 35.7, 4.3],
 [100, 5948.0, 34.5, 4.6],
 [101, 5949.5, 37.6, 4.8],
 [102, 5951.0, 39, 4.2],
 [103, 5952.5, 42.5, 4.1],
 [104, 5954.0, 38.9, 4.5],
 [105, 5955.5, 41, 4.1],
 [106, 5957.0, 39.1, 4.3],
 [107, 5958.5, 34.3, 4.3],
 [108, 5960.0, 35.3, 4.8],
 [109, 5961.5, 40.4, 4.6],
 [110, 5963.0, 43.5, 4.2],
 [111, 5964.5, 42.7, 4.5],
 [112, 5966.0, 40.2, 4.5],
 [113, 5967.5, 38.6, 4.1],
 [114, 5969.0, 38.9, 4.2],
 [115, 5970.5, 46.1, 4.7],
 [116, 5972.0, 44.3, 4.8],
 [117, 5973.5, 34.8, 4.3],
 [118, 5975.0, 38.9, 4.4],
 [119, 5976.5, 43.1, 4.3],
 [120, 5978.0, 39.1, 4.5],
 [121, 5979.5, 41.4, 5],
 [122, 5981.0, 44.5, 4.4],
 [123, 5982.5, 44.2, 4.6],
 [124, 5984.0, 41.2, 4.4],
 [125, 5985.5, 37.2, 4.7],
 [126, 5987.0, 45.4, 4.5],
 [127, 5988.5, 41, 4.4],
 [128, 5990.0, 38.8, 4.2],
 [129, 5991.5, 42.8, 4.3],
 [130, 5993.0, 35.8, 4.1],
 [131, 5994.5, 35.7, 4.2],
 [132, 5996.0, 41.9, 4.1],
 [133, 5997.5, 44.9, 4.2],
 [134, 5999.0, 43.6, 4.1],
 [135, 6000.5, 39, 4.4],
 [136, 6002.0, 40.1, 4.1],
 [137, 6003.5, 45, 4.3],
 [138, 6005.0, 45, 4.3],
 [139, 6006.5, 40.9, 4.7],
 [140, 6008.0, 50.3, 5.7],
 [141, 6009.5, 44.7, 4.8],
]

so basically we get 0.5 A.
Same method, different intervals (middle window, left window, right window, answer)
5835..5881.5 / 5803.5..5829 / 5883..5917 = -2.4 A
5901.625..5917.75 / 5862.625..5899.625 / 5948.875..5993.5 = 0.9 A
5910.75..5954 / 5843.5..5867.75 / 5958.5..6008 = 1.7 A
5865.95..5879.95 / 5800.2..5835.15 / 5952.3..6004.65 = -0.5 A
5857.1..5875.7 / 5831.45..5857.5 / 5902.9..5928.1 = 0.2 A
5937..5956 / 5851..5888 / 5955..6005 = 0.9 A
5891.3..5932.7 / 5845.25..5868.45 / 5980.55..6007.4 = 2.2 A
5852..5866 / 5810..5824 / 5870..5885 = 0.4 A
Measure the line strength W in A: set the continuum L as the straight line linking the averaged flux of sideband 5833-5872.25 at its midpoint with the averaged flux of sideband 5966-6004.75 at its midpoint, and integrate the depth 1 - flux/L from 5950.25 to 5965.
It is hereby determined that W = 0.6 A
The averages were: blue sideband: 42.5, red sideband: 41.1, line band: 39.6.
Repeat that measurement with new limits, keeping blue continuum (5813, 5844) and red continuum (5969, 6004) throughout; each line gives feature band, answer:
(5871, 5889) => 0.00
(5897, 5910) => 0.89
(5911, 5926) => 0.88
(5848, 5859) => -0.50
